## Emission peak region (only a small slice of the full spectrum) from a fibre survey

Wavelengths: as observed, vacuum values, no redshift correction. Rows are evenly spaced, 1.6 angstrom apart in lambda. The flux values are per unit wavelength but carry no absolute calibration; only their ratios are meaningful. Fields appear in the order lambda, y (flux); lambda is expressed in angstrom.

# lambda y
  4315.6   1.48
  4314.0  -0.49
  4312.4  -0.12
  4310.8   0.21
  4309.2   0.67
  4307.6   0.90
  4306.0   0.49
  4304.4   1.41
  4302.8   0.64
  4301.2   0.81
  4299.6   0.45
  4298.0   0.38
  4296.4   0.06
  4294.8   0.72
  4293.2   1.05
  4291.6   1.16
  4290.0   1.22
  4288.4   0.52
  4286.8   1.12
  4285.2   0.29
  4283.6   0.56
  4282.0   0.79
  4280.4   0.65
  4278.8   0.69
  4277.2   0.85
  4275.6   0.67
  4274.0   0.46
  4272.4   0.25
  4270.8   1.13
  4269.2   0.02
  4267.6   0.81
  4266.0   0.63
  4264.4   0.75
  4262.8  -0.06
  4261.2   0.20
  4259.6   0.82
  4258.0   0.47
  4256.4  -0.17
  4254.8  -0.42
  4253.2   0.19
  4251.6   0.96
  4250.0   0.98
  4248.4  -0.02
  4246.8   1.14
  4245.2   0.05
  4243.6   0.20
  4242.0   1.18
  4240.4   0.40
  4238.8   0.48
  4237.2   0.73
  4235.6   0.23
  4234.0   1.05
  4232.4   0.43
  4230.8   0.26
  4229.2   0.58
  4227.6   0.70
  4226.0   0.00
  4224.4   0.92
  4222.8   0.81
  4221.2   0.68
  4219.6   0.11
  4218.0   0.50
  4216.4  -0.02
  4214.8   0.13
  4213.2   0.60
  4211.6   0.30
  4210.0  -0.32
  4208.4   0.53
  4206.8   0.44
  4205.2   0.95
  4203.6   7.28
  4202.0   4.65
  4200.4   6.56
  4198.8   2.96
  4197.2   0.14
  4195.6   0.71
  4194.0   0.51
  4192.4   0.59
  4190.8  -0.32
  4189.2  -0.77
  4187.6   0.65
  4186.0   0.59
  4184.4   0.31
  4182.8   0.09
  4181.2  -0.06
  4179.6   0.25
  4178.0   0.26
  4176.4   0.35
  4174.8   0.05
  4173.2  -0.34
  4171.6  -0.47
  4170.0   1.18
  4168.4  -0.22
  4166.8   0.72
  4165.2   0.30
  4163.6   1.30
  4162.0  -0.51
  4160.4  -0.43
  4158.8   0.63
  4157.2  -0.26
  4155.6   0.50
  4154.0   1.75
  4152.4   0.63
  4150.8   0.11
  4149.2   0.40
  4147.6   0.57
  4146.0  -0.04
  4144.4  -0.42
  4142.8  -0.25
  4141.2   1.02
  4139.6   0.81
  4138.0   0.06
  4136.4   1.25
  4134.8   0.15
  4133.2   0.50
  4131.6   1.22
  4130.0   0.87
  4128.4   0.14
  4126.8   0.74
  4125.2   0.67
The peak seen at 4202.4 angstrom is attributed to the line [O II]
